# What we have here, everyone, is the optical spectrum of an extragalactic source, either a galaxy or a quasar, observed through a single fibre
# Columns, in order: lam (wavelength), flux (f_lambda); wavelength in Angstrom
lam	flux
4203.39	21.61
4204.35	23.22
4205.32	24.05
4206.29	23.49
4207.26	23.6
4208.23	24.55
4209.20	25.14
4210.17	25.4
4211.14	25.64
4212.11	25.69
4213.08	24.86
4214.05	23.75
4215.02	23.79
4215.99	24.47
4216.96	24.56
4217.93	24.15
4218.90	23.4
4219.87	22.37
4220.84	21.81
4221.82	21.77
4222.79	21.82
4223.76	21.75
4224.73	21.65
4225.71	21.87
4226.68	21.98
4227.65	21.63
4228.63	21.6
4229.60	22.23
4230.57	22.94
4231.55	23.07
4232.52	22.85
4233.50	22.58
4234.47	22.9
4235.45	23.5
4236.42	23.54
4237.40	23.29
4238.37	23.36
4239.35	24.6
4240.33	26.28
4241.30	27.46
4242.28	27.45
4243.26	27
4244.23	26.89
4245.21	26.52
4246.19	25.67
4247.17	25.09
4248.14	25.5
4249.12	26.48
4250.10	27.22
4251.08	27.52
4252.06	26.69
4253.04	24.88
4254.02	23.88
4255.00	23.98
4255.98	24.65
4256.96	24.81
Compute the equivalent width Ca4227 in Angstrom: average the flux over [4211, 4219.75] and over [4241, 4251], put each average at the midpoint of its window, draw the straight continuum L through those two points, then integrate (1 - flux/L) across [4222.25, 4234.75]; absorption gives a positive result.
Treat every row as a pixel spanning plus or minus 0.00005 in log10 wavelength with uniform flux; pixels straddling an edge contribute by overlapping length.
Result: 1.5 Angstrom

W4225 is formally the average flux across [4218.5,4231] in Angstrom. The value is 22.1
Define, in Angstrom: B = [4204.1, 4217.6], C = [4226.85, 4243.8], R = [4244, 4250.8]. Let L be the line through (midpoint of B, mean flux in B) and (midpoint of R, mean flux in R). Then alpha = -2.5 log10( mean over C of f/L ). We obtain 0.077 mag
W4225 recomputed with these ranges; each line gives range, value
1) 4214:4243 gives 23.3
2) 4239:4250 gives 26.3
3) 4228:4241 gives 23.3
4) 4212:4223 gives 23.5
